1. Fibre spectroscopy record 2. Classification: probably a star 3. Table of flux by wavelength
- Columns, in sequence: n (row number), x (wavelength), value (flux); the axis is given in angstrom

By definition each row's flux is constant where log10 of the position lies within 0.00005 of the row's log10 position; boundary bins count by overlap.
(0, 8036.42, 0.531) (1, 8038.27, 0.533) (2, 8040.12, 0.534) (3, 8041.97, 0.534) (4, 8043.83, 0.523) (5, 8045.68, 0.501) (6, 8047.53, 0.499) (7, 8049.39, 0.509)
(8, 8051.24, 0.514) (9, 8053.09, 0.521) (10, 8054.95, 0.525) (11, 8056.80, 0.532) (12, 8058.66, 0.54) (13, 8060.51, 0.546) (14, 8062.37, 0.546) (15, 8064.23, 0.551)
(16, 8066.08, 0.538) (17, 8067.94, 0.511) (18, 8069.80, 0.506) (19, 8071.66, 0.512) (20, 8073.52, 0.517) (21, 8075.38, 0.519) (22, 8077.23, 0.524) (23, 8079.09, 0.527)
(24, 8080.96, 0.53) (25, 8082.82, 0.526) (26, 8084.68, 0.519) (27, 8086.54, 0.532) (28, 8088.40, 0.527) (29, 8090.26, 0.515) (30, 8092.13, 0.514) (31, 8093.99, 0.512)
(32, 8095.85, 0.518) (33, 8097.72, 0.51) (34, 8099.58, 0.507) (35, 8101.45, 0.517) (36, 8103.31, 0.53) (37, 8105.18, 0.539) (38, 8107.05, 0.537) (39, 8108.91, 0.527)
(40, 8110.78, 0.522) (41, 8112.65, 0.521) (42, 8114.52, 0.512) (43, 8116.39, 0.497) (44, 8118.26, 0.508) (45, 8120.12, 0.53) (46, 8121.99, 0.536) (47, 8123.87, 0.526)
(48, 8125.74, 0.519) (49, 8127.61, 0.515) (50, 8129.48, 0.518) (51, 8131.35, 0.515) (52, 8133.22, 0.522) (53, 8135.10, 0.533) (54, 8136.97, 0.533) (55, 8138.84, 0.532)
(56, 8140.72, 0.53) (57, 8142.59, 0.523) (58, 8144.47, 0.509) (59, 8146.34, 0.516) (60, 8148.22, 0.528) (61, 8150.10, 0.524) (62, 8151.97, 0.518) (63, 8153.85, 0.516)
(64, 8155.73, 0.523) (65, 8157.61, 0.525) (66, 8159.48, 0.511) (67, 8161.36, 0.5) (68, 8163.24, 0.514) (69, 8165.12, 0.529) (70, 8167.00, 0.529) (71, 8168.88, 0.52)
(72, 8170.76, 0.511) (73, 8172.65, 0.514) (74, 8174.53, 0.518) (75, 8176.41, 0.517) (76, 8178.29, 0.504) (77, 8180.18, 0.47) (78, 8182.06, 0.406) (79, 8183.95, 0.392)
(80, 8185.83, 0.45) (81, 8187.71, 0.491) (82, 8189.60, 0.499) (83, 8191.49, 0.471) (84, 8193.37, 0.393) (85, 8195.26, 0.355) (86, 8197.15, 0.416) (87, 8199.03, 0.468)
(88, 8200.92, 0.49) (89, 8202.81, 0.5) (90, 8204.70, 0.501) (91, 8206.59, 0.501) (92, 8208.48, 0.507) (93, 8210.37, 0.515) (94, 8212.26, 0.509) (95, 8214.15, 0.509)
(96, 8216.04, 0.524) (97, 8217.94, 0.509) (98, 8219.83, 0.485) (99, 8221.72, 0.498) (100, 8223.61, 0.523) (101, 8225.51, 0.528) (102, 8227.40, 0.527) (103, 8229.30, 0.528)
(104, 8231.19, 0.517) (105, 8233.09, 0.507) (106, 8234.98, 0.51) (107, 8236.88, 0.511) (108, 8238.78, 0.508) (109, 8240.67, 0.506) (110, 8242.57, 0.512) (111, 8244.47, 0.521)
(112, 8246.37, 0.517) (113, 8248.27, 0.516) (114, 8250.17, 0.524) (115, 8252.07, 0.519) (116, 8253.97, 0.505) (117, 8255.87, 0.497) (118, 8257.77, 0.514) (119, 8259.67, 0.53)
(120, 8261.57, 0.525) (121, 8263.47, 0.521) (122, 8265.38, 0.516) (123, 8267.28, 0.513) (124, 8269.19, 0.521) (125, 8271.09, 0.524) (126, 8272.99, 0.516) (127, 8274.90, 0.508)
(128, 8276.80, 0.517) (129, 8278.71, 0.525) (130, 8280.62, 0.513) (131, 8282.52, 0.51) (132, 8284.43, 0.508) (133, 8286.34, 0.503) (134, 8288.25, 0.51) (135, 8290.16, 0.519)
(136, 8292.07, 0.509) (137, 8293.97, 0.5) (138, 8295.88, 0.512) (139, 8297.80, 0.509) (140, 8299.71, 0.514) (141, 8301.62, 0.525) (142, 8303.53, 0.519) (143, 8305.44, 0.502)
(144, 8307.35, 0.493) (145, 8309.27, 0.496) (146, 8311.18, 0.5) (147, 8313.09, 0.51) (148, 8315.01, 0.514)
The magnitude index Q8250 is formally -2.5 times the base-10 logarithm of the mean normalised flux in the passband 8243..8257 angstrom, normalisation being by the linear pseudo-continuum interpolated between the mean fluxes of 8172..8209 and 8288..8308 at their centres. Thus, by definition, -0.05 mag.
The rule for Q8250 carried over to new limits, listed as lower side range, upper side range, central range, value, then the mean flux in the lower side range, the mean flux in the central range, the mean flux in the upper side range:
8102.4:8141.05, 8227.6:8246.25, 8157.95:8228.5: 0.06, 0.524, 0.49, 0.514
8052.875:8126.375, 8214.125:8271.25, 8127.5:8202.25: 0.05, 0.524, 0.496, 0.515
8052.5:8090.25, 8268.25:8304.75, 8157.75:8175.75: 0.01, 0.527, 0.517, 0.514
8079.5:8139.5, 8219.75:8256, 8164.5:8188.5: 0.06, 0.522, 0.488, 0.514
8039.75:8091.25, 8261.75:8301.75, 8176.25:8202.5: 0.15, 0.524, 0.451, 0.514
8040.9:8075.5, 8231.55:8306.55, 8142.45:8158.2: 0.00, 0.523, 0.52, 0.514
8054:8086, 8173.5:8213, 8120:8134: -0.04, 0.528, 0.522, 0.47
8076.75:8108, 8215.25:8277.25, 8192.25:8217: 0.09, 0.523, 0.476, 0.515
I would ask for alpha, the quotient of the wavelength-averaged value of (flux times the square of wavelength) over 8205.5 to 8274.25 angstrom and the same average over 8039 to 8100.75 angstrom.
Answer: 1.03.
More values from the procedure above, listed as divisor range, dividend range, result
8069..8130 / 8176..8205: 0.90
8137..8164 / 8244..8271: 1.02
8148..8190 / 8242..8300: 1.06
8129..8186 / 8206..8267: 1.03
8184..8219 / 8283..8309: 1.09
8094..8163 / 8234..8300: 1.02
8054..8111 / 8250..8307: 1.03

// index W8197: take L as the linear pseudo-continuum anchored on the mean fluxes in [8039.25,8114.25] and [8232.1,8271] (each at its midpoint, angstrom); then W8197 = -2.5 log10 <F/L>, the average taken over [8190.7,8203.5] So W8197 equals 0.17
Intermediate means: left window 0.523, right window 0.515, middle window 0.441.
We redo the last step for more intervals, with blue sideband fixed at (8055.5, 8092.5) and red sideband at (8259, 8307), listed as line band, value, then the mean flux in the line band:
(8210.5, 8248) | 0.01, 0.513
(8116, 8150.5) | 0.00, 0.522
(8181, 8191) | 0.16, 0.449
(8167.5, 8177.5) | 0.01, 0.516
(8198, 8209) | 0.06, 0.493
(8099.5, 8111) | 0.00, 0.527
